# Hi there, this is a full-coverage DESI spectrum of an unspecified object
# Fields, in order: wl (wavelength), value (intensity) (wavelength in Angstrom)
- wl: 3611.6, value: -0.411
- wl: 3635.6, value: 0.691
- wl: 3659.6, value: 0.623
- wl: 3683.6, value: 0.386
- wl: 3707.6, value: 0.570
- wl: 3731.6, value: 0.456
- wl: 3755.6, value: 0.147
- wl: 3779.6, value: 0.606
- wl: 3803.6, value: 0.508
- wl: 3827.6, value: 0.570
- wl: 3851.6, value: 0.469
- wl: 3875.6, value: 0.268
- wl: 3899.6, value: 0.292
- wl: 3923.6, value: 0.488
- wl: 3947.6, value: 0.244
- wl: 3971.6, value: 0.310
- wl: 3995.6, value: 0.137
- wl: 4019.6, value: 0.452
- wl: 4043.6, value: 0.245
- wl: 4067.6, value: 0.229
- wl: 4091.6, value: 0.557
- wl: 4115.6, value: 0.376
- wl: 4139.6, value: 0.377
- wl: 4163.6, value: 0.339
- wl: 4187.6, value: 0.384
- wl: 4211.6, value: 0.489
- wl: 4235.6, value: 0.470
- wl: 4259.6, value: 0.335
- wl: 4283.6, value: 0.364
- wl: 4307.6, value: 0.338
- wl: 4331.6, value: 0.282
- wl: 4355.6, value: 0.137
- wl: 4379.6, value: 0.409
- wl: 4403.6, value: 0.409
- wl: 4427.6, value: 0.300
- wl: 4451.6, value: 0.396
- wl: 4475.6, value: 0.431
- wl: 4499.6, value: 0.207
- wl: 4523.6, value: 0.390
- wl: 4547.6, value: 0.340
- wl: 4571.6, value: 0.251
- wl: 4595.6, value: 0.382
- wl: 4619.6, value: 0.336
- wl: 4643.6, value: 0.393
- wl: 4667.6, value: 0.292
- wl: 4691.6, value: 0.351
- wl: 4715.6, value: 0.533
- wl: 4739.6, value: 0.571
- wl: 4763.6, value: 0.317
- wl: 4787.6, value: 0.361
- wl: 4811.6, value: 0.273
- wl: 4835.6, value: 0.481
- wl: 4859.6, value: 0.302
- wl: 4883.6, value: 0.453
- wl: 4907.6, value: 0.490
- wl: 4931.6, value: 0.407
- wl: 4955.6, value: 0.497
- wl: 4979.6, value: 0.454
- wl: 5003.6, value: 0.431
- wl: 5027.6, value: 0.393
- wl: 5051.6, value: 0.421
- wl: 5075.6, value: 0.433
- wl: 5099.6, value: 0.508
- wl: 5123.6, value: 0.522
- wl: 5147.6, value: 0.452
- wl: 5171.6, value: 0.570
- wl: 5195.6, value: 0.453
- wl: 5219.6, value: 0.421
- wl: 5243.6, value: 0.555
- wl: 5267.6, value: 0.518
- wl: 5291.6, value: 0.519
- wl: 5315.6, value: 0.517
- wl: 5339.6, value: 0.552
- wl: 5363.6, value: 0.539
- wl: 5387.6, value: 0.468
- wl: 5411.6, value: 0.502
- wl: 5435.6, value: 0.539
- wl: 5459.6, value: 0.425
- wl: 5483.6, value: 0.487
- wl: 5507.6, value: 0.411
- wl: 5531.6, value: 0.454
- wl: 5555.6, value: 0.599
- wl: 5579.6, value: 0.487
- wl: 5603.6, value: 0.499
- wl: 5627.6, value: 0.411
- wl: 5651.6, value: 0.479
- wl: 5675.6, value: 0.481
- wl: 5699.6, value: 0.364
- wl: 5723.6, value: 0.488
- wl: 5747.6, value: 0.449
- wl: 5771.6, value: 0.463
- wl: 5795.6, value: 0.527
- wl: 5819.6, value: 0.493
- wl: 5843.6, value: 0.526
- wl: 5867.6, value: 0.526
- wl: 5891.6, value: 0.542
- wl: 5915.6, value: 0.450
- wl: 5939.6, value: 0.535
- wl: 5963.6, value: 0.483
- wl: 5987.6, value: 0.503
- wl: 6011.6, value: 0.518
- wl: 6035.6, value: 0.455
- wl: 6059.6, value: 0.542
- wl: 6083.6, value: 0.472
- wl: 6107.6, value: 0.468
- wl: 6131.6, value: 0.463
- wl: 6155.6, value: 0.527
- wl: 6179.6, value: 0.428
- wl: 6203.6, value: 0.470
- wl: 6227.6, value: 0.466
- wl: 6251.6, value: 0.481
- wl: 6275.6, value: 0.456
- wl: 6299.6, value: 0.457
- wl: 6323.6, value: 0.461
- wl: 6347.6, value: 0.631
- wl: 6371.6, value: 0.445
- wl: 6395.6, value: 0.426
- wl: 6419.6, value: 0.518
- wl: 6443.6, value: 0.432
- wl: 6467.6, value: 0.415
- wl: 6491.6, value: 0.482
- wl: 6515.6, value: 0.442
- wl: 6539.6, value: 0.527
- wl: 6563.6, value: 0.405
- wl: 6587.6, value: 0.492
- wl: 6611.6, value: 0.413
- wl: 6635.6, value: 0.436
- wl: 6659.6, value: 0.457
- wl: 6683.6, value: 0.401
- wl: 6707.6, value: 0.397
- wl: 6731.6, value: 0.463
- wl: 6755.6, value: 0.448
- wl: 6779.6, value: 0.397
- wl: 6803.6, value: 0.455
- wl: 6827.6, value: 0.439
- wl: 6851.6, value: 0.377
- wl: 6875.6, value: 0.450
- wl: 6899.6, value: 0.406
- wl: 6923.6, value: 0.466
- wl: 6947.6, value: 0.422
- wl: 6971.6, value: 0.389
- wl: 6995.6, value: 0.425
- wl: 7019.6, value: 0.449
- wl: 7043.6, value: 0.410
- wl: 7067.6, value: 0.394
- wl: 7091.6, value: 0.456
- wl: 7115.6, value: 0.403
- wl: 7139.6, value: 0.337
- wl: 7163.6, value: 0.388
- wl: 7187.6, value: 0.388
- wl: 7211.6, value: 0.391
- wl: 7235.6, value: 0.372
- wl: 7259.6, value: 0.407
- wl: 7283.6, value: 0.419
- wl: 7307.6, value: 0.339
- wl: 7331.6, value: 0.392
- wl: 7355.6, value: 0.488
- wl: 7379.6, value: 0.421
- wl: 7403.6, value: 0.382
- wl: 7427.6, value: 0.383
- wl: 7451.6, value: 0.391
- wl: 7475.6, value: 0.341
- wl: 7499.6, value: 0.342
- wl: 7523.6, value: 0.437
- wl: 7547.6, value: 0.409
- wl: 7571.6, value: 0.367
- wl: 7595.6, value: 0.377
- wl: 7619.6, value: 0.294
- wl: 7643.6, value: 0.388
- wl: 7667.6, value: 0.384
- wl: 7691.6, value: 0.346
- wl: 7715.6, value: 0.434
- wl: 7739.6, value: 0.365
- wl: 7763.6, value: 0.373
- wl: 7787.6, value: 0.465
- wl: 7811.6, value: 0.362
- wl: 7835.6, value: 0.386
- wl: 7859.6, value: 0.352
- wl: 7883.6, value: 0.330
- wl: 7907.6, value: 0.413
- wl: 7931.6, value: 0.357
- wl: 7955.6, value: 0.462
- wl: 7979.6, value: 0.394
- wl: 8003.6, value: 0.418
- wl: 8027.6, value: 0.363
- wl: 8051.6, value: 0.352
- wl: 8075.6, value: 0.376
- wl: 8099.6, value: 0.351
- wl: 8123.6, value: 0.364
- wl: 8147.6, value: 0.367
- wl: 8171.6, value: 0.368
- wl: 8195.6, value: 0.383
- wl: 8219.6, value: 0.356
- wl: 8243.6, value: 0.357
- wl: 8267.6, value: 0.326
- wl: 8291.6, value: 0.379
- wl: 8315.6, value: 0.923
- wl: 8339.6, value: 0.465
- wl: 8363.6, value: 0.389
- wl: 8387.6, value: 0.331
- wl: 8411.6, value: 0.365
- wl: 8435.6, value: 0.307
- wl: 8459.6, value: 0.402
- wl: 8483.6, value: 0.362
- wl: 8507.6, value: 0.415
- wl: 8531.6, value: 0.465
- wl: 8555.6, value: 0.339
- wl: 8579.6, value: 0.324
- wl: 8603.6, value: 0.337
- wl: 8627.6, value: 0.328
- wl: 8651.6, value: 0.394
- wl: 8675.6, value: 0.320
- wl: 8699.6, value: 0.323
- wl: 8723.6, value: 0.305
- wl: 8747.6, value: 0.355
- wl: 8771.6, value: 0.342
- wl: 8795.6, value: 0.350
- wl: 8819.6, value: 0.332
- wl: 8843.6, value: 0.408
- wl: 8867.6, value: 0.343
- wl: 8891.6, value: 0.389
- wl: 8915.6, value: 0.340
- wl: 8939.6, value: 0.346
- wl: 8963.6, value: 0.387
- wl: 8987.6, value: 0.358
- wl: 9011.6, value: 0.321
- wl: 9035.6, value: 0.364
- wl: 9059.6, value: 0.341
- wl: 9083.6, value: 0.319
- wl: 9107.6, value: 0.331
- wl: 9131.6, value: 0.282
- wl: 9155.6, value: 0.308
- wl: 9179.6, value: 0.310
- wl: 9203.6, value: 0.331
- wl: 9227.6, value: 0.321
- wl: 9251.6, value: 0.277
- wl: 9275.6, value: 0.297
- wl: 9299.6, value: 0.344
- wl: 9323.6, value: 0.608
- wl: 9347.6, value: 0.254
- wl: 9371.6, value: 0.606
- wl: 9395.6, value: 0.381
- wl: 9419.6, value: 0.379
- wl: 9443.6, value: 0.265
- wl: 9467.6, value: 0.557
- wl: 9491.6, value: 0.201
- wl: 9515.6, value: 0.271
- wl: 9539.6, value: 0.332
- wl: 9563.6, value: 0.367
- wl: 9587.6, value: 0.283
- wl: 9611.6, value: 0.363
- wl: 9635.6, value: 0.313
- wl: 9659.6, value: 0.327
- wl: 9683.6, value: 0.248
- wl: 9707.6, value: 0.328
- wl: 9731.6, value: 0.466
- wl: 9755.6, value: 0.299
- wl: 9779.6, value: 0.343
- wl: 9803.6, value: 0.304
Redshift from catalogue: 0.268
